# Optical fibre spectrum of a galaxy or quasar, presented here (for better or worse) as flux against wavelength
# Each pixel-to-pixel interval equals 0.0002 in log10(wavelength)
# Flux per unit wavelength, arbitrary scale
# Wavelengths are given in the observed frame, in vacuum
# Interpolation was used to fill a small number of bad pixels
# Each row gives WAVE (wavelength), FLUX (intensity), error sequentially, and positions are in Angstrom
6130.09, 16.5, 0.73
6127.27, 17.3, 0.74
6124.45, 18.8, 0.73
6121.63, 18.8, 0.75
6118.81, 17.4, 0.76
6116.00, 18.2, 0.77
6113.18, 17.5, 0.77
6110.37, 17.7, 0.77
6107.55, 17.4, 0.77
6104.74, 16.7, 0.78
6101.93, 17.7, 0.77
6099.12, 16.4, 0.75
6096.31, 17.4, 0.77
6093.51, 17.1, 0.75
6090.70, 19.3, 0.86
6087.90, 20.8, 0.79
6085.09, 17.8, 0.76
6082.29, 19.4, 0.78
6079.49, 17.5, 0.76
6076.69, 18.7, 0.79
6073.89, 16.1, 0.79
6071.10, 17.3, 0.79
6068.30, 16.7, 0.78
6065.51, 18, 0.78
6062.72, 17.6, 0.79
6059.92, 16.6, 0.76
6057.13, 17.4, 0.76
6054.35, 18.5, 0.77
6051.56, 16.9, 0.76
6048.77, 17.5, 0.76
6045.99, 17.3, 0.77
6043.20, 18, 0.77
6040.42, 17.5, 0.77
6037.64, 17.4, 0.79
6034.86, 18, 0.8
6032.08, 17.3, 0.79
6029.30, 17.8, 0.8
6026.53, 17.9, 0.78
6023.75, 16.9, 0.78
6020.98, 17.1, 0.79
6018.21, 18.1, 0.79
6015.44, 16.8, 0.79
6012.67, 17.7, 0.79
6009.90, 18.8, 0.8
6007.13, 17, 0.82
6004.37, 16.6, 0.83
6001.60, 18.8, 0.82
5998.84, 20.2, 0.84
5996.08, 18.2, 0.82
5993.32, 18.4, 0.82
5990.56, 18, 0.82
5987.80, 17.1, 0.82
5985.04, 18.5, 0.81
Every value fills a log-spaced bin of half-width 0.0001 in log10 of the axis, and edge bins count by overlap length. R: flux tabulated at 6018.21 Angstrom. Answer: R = 18.1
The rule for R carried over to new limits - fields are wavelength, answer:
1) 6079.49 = 17.5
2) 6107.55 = 17.4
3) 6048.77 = 17.5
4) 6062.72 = 17.6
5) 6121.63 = 18.8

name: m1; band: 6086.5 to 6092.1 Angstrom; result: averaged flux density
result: 20.1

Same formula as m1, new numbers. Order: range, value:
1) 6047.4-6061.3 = 17.4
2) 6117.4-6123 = 18.1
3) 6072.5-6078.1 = 17.4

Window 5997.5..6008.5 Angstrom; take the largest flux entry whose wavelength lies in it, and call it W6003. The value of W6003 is 20.2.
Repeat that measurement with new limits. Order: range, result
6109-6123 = 18.8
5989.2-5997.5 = 18.4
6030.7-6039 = 18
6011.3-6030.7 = 18.1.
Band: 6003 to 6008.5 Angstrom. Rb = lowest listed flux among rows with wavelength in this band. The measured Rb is 16.6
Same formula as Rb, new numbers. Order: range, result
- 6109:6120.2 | 17.4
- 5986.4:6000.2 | 17.1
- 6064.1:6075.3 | 16.1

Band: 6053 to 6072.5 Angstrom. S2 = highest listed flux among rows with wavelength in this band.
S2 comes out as 18.5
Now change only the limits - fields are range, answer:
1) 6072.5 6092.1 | 20.8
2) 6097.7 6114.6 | 17.7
